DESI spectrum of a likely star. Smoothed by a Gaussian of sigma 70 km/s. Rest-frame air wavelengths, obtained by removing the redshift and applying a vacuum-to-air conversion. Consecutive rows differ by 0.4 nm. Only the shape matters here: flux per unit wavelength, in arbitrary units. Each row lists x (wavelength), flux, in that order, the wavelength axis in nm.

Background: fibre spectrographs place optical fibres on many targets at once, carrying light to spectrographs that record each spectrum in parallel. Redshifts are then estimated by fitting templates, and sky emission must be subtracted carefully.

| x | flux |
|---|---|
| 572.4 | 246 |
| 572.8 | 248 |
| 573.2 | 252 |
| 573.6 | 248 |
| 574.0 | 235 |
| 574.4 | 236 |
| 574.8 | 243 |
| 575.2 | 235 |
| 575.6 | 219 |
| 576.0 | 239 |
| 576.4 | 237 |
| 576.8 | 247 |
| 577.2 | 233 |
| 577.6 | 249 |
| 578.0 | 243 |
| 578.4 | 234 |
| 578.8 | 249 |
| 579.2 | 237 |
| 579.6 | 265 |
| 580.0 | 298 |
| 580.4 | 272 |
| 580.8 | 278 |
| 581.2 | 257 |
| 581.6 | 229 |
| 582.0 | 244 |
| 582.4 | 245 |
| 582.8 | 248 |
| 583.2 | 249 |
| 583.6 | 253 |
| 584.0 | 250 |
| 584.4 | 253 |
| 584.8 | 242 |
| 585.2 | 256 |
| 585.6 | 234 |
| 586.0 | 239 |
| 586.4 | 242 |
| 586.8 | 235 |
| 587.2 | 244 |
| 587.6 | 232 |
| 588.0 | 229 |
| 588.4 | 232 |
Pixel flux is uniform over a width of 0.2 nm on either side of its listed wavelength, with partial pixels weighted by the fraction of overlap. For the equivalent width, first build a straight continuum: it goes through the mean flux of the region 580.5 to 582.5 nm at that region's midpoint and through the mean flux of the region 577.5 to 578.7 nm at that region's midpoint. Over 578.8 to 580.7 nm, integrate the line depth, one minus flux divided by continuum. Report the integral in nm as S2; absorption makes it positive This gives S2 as -0.15 nm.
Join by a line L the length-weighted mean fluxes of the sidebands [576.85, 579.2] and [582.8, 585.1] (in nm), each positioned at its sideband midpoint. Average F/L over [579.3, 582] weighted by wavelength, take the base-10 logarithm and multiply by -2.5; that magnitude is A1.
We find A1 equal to -0.08 mag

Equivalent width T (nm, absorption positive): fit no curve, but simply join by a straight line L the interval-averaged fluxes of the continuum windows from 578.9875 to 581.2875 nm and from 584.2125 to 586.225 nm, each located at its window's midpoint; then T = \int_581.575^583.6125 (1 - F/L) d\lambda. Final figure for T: 0.09 nm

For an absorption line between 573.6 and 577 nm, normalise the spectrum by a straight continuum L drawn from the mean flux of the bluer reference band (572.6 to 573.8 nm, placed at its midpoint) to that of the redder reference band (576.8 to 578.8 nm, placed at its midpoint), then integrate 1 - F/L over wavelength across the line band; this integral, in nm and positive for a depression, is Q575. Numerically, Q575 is 0.12 nm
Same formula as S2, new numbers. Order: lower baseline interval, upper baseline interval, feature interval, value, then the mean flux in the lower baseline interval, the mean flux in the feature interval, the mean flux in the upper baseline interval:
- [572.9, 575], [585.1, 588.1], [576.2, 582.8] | -0.27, 243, 251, 239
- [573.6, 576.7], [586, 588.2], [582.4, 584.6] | -0.13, 236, 250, 237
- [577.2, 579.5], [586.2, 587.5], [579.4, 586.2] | -0.35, 243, 254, 240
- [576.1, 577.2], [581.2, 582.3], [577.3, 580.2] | -0.15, 240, 253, 241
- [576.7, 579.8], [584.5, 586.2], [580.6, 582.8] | -0.06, 245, 250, 243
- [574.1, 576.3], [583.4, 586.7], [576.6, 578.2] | -0.04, 235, 243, 246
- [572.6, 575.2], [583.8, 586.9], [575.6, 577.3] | 0.04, 243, 237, 244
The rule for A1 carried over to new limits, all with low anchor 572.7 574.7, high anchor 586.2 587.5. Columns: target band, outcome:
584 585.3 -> -0.04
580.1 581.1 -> -0.14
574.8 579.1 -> 0.02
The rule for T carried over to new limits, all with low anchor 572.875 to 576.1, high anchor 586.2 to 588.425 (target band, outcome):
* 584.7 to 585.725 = -0.04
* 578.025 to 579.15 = -0.02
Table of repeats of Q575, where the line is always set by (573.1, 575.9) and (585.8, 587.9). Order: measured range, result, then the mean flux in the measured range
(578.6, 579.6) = -0.040 nm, 247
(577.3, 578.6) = -0.019 nm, 241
